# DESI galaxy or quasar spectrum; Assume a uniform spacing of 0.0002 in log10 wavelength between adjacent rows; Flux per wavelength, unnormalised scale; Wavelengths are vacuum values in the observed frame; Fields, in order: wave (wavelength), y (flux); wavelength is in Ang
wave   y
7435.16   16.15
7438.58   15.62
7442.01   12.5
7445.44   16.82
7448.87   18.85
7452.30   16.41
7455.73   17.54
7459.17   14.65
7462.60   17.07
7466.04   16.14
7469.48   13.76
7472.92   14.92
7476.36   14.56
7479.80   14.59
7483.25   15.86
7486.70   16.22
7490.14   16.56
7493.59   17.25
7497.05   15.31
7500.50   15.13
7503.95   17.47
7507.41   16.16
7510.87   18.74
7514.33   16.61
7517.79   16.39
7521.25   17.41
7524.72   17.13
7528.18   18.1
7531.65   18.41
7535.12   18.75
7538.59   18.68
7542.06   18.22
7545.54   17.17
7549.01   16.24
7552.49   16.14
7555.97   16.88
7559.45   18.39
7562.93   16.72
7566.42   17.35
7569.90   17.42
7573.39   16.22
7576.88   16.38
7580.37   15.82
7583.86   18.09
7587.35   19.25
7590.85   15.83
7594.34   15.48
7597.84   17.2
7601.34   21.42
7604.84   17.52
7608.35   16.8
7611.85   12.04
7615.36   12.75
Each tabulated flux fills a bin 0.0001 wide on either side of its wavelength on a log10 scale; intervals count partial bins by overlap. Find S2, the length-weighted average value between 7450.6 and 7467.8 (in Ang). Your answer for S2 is 16.4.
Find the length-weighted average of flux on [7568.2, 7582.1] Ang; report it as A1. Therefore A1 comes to 16.5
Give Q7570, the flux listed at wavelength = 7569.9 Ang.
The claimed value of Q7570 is 17.42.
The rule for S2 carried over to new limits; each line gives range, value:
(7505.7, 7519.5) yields 17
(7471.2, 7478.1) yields 14.8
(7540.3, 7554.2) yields 16.9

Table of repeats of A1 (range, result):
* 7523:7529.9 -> 17.6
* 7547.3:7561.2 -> 16.9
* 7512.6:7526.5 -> 16.9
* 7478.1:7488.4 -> 15.5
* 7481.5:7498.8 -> 16.2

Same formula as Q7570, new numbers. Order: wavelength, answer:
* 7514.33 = 16.61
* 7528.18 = 18.1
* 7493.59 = 17.25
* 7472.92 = 14.92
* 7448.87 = 18.85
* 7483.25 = 15.86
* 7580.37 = 15.82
